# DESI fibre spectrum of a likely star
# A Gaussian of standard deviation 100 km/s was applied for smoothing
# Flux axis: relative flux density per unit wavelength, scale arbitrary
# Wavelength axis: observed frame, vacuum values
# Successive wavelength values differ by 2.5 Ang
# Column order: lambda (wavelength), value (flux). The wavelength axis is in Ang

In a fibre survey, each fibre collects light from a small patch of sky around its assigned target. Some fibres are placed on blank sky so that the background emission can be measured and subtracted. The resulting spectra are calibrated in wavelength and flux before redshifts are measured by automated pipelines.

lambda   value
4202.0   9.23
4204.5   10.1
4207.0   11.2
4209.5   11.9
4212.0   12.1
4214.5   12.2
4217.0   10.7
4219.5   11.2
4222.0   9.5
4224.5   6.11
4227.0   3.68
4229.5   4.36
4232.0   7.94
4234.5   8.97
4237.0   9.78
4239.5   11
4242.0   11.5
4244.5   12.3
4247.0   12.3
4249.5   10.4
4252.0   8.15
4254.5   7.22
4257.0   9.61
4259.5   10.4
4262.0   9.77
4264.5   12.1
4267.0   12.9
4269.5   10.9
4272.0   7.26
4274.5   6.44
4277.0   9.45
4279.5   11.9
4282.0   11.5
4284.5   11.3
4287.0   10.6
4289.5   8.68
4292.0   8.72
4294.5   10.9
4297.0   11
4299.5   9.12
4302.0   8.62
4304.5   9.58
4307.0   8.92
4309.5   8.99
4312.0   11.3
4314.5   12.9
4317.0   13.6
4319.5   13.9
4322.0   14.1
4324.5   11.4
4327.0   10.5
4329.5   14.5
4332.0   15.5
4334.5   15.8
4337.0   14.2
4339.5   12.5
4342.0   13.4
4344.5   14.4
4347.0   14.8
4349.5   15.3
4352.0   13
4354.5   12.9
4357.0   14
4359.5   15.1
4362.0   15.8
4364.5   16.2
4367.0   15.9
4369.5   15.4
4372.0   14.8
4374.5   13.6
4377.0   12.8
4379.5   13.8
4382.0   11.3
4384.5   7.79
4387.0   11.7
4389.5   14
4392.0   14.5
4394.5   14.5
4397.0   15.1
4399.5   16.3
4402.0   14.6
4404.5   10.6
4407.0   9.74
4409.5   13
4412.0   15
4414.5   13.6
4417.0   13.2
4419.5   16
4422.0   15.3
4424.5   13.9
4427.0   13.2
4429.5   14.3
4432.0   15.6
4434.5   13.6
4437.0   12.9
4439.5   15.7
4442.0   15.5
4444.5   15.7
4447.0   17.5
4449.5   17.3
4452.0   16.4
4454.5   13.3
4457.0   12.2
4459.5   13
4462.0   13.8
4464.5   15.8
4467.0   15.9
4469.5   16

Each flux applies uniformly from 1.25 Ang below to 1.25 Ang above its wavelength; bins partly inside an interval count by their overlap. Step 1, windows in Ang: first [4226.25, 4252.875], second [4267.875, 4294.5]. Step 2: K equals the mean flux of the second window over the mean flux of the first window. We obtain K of 1.06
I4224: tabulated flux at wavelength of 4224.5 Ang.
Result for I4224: 6.11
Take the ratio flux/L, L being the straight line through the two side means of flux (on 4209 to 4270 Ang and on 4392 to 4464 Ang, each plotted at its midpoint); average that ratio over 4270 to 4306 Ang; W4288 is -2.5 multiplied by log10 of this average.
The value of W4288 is 0.14 mag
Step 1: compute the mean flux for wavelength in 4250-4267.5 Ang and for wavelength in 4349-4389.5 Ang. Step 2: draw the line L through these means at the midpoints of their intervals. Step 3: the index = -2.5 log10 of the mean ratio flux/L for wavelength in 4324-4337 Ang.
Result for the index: -0.11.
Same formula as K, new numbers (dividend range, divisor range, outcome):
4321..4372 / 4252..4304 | 1.44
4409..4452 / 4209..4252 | 1.54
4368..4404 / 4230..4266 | 1.35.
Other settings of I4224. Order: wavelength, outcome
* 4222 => 9.5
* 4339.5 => 12.5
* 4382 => 11.3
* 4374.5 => 13.6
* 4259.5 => 10.4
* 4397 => 15.1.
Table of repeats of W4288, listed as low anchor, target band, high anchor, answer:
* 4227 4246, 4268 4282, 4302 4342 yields 0.122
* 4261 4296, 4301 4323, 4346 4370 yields 0.080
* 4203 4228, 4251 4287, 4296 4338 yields 0.110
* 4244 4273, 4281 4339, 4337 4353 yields 0.085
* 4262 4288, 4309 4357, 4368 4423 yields -0.129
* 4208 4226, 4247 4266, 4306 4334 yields 0.138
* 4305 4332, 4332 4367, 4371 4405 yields -0.150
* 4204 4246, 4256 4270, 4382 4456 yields -0.042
